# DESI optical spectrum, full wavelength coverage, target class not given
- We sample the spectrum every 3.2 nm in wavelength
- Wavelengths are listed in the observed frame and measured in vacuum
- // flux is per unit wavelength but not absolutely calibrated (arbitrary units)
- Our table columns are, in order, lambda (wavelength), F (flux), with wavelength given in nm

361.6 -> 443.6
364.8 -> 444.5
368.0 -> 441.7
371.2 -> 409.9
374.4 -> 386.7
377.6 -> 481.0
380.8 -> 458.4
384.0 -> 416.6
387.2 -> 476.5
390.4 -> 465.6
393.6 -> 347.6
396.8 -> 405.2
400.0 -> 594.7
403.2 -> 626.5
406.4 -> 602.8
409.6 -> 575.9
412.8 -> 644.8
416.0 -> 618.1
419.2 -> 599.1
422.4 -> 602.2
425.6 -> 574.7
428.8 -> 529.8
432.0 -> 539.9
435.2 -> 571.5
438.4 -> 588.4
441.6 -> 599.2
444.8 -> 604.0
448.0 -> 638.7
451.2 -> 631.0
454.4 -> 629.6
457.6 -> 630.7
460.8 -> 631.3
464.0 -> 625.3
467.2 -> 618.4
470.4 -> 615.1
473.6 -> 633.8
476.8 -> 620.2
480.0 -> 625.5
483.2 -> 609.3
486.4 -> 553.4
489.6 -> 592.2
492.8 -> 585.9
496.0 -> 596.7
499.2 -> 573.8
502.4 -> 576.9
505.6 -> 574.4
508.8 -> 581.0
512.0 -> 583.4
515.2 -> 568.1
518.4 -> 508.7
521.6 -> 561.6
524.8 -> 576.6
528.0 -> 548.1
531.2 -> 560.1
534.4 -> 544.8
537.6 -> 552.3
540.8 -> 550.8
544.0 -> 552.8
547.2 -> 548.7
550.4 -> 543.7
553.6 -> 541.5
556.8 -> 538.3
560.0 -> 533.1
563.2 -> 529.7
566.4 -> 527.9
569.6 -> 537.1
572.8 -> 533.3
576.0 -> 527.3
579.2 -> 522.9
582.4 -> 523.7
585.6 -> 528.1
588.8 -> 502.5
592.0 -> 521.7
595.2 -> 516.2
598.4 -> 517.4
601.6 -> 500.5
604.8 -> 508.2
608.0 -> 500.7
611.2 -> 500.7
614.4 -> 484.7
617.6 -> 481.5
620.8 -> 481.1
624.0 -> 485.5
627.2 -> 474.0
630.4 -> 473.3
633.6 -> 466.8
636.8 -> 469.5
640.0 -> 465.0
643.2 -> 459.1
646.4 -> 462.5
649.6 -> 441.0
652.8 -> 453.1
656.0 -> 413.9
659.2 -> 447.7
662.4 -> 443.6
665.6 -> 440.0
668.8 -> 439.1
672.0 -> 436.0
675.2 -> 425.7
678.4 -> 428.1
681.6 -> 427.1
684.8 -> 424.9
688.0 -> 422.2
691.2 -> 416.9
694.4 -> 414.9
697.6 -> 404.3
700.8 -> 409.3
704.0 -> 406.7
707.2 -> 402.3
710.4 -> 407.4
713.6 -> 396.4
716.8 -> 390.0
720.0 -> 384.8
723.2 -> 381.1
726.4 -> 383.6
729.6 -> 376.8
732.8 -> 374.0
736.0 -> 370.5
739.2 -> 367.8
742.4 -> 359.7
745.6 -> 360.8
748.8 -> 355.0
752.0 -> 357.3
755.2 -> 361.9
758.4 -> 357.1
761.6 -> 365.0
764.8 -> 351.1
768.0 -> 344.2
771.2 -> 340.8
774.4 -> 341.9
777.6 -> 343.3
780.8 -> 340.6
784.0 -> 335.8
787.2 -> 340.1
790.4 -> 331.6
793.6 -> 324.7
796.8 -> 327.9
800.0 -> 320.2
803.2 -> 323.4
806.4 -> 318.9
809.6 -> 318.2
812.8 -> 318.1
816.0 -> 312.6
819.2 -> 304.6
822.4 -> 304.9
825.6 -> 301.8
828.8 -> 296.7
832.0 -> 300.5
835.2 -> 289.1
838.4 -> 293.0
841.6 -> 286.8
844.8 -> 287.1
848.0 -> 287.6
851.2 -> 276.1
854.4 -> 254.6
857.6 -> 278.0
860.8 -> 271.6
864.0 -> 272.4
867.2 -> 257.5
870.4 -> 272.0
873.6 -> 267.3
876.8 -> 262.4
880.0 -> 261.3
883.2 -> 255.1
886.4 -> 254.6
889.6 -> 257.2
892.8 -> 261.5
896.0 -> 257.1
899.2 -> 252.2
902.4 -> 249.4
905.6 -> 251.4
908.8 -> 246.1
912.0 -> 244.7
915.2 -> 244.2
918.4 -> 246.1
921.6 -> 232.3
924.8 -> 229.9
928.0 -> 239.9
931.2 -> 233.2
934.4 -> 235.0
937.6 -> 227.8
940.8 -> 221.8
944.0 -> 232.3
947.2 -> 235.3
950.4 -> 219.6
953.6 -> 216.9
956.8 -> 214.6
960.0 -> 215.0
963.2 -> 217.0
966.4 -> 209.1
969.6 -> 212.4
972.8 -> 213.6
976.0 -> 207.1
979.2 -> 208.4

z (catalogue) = 0.00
